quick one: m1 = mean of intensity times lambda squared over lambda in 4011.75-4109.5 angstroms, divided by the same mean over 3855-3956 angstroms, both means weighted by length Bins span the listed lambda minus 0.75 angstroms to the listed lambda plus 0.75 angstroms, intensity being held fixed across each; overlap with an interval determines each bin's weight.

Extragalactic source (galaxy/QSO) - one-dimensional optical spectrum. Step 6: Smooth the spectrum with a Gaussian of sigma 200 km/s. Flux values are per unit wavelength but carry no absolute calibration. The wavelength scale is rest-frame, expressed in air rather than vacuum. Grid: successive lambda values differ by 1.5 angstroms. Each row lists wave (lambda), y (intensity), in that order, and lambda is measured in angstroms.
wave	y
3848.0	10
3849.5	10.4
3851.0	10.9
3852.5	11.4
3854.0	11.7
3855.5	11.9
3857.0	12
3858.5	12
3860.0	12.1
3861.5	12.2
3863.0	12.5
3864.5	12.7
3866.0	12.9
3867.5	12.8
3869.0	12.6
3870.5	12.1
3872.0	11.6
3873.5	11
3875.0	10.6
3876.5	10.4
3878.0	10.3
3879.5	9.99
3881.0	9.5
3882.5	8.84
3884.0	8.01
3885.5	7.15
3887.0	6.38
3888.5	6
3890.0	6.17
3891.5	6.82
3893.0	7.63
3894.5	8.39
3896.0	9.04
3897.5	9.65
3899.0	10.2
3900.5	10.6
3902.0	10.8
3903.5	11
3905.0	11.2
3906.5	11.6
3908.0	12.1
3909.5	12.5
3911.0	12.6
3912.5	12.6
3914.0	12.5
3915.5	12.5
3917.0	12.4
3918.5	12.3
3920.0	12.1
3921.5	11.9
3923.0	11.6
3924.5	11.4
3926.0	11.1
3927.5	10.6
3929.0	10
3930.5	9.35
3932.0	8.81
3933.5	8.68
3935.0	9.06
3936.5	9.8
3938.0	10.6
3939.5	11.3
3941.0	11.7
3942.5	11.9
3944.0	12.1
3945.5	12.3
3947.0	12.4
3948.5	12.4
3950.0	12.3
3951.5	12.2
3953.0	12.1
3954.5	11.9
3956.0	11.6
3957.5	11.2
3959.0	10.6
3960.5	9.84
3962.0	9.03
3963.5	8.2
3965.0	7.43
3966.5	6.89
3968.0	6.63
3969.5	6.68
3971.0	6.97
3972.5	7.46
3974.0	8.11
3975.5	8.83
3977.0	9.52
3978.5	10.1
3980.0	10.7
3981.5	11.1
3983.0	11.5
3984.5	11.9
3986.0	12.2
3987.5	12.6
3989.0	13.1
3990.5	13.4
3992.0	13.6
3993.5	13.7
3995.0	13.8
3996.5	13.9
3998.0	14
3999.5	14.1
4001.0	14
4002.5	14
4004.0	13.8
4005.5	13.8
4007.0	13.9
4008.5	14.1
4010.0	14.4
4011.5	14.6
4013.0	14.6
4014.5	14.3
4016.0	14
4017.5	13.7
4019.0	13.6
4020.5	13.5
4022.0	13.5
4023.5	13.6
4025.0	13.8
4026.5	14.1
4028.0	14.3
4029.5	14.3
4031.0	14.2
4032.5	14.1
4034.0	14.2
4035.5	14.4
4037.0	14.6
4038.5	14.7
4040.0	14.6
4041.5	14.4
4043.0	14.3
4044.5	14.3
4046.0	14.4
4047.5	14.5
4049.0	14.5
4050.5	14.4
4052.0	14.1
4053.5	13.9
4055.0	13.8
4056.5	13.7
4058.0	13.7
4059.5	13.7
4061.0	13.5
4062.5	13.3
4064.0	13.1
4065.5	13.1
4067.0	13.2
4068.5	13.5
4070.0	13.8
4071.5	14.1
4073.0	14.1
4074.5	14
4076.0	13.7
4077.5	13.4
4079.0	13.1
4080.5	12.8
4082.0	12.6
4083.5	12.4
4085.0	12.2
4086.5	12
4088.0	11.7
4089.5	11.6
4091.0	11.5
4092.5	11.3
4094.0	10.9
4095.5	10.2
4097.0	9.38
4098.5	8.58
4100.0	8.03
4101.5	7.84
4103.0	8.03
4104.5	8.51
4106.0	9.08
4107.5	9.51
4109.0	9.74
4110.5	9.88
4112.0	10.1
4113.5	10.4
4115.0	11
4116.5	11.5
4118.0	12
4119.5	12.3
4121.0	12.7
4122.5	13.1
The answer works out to 1.3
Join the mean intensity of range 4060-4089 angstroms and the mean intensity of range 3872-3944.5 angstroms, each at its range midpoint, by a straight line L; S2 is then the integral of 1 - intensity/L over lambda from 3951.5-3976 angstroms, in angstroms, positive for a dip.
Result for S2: 4.7 angstroms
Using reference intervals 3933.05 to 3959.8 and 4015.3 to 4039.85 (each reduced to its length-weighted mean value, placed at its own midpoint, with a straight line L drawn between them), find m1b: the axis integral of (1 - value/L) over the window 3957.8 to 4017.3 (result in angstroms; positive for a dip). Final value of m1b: 5.7 angstroms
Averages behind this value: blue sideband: 11.4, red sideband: 14.1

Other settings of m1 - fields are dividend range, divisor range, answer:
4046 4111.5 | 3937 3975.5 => 1.27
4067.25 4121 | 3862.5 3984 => 1.19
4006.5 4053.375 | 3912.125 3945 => 1.35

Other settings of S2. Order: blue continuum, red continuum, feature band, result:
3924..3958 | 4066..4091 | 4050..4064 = -1.2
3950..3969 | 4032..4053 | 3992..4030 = -4.0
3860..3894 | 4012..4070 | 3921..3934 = 0.9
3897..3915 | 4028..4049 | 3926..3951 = 2.8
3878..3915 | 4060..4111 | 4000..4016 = -4.9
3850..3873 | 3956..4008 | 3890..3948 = 3.9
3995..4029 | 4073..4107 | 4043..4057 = -1.8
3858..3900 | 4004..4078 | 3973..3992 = 2.1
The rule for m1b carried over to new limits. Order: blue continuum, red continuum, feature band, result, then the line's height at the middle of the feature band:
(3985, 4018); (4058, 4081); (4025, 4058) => -1.5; 13.6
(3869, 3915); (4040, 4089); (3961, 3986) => 5.9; 11.7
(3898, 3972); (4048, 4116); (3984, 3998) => -2.5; 11.2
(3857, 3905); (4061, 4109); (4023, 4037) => -3.6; 11.2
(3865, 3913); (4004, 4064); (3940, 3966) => 1.6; 11.9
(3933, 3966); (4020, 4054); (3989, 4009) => -1.7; 12.7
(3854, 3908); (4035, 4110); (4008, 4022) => -2.6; 11.8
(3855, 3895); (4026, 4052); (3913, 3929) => -0.6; 11.3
